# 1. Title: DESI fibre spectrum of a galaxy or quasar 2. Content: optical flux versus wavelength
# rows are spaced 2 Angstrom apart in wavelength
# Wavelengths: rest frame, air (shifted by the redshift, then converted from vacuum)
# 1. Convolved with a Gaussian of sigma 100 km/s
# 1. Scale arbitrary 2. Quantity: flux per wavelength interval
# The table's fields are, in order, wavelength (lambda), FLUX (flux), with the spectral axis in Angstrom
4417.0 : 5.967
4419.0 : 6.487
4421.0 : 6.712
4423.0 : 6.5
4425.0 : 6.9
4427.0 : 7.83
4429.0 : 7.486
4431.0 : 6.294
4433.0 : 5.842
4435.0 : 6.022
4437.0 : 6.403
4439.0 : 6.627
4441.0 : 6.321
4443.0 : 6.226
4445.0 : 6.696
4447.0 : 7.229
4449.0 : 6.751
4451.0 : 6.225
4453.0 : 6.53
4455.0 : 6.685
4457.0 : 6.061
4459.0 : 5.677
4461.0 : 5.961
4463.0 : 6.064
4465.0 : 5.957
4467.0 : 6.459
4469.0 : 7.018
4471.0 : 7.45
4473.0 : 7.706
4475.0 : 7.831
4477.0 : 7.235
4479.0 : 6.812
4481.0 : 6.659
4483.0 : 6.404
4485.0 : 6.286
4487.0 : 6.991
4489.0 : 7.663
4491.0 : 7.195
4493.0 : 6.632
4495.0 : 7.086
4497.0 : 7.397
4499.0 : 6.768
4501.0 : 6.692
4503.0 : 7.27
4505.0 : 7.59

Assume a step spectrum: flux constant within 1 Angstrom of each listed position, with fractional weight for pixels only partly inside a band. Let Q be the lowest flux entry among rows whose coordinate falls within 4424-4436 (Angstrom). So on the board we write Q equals 5.842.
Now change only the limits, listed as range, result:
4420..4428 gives 6.5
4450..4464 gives 5.677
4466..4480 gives 6.459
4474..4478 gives 7.235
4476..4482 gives 6.659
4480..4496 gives 6.286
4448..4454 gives 6.225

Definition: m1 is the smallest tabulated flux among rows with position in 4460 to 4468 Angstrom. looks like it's 5.957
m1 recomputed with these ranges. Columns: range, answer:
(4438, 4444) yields 6.226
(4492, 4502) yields 6.632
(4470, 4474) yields 7.45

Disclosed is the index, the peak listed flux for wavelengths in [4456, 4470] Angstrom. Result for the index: 7.018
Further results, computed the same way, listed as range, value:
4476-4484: 7.235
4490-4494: 7.195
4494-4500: 7.397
